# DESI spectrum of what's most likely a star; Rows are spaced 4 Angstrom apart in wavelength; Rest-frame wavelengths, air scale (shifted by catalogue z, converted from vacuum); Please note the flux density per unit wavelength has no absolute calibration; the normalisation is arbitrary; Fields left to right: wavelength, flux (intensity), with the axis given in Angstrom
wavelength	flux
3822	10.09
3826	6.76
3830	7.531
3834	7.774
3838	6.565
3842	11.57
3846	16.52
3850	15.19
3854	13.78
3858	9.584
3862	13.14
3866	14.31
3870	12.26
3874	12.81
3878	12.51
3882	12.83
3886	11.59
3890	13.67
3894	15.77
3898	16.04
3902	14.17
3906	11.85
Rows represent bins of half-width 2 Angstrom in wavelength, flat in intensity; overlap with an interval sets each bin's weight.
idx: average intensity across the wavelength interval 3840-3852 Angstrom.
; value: 14.4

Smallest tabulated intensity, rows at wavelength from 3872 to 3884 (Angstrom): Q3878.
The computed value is 12.51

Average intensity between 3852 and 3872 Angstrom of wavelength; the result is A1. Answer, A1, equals 12.6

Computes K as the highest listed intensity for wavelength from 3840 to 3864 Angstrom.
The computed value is 16.52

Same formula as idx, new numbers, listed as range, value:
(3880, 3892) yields 12.7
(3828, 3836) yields 7.65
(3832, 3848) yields 10.6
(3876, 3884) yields 12.7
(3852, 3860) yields 11.7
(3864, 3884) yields 12.9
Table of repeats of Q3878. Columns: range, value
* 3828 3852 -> 6.565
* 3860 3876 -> 12.26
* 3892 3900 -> 15.77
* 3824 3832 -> 6.76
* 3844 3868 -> 9.584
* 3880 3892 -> 11.59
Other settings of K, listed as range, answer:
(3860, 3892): 14.31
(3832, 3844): 11.57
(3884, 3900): 16.04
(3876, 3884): 12.83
